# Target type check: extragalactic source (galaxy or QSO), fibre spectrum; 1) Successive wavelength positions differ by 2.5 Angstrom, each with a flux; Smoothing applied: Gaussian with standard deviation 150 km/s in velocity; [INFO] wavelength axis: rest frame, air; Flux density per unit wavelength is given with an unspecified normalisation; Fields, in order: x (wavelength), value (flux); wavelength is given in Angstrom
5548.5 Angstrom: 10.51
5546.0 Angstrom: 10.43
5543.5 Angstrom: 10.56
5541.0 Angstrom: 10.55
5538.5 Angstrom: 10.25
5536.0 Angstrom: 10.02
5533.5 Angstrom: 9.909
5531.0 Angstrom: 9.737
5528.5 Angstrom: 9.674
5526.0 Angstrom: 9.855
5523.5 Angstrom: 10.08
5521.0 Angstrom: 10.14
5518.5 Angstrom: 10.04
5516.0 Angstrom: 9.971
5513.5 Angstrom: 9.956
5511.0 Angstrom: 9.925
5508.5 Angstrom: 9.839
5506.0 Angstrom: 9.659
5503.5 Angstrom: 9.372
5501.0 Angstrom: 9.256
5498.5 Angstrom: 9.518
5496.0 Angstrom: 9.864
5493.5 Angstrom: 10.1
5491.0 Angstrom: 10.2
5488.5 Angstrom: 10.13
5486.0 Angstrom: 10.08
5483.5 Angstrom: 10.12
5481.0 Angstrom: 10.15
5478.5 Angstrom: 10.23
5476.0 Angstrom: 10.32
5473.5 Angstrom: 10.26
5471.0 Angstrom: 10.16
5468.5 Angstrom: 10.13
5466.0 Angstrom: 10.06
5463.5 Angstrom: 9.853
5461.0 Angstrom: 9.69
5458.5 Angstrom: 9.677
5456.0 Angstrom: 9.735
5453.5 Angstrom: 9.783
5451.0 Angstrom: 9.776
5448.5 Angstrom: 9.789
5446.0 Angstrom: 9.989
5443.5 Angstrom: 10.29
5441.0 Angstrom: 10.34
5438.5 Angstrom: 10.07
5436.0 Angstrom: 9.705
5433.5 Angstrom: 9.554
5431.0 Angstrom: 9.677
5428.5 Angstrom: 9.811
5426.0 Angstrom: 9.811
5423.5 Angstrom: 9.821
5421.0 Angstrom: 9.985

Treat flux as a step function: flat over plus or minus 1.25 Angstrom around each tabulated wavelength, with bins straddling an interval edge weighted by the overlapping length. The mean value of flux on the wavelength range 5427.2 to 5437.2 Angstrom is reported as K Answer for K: 9.69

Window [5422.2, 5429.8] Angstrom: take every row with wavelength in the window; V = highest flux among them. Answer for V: 9.821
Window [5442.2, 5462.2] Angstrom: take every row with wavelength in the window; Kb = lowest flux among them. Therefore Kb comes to 9.677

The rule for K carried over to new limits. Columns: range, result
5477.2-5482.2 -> 10.2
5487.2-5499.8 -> 9.96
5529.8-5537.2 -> 9.89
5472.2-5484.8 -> 10.2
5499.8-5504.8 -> 9.32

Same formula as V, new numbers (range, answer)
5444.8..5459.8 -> 9.989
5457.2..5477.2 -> 10.32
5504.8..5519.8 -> 10.04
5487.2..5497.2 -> 10.2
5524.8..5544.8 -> 10.56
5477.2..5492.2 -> 10.23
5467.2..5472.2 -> 10.16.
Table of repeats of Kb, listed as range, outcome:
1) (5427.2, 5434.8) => 9.554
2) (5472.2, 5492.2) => 10.08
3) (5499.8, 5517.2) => 9.256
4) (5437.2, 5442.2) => 10.07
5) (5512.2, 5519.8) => 9.956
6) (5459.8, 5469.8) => 9.69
